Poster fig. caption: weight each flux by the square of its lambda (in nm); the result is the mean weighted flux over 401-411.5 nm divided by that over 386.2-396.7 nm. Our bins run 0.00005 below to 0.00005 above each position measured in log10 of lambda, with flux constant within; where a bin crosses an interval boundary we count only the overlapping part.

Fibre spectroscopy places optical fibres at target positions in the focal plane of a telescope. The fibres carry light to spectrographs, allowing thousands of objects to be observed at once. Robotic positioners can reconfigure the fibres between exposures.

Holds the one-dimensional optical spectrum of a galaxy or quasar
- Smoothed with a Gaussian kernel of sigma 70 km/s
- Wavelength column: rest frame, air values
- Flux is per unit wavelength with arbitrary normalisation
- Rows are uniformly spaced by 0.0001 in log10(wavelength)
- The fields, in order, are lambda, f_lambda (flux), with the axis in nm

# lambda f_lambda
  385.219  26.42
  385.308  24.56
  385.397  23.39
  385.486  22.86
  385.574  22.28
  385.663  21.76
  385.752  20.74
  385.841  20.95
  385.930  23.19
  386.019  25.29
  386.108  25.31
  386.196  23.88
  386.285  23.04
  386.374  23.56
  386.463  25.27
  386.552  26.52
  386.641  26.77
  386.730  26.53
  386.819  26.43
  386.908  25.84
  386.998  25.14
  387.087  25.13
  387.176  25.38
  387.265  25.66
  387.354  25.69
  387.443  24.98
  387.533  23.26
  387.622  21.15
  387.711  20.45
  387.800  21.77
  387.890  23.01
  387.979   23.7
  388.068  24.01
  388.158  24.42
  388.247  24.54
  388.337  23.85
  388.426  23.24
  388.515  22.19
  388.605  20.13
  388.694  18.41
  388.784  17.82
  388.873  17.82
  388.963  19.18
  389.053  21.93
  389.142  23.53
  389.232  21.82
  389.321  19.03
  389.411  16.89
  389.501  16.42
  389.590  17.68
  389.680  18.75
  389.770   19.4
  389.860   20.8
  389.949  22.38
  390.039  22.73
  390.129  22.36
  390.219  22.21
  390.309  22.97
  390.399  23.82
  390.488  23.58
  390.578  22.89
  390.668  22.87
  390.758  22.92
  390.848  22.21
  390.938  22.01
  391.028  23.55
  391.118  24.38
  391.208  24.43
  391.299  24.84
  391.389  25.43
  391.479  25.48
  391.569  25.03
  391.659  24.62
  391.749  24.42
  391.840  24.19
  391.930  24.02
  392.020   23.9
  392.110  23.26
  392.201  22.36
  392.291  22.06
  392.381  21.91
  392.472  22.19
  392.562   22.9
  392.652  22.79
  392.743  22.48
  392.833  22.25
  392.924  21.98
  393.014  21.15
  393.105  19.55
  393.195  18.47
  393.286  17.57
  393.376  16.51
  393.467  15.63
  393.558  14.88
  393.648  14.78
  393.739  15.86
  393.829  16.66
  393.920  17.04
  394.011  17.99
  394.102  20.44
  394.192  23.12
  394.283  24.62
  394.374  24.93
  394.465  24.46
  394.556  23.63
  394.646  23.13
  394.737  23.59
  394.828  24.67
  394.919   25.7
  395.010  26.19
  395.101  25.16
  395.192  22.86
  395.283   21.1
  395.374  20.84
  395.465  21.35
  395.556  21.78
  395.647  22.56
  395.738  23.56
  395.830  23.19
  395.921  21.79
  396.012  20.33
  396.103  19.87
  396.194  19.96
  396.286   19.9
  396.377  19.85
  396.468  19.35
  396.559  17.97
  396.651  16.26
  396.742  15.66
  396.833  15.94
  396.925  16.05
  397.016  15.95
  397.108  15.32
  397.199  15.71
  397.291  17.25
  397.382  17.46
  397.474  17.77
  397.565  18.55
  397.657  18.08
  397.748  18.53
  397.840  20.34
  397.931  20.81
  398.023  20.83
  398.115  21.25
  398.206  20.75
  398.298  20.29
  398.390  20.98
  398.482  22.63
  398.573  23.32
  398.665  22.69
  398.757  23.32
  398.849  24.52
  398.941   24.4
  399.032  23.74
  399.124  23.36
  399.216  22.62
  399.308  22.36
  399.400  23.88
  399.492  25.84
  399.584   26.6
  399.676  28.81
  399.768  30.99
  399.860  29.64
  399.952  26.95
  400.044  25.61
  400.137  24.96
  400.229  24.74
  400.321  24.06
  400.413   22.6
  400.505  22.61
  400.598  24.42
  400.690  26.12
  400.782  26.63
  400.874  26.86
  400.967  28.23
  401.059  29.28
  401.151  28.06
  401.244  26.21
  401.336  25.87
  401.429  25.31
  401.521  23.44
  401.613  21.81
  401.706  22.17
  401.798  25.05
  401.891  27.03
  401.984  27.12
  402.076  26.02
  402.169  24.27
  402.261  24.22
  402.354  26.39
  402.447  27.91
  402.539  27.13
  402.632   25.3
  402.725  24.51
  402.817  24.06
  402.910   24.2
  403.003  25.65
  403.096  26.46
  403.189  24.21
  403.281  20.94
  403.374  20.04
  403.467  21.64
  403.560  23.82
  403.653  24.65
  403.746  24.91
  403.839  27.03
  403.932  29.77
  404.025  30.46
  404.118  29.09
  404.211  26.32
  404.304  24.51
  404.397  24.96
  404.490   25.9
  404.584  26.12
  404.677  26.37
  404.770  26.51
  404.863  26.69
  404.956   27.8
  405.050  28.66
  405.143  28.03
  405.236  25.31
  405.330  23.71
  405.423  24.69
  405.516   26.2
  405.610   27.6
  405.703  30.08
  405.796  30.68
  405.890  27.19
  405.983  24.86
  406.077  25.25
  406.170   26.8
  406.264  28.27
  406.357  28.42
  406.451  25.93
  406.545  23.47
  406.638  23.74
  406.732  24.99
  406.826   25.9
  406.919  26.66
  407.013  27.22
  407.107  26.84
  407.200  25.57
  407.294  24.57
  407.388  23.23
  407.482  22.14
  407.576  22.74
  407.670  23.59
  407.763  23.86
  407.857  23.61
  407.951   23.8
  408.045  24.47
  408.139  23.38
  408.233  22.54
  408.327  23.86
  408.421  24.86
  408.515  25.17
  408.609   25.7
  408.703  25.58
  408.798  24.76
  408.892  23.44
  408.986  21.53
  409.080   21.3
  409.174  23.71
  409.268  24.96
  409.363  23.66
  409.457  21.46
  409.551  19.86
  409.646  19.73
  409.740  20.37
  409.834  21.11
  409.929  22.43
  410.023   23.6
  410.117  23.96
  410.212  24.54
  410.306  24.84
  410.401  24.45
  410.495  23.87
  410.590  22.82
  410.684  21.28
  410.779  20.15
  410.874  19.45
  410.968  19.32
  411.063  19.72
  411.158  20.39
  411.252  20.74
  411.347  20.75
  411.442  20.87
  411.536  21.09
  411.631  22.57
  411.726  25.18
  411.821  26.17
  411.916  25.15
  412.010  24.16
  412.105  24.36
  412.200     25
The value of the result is 1.20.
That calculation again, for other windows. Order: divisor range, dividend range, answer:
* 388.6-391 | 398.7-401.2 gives 1.29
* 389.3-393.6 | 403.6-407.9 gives 1.29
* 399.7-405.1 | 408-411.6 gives 0.91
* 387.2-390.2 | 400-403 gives 1.26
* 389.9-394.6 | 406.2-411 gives 1.17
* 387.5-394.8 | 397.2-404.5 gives 1.18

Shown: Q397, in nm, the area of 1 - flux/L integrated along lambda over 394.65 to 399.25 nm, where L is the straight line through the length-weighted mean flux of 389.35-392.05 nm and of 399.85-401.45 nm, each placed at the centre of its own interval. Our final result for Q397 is 0.731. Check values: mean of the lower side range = 22.5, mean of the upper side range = 25.9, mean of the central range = 20.7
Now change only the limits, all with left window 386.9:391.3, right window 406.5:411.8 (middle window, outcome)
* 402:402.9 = -0.11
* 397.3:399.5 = 0.12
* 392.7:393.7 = 0.17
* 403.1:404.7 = -0.17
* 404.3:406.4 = -0.35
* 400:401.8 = -0.19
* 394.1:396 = -0.07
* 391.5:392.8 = -0.06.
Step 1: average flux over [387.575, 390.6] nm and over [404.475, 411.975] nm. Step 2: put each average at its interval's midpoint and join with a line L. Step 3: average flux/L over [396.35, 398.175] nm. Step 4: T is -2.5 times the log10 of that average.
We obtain 0.25 mag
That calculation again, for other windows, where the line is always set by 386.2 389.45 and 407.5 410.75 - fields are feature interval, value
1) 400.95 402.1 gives -0.12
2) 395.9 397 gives 0.24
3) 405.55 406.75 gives -0.15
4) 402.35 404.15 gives -0.10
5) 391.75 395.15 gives 0.08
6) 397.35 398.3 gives 0.18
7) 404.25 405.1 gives -0.14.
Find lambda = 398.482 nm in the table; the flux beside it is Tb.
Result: 22.63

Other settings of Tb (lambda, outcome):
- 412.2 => 25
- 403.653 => 24.65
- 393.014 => 21.15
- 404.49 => 25.9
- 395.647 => 22.56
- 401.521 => 23.44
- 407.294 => 24.57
